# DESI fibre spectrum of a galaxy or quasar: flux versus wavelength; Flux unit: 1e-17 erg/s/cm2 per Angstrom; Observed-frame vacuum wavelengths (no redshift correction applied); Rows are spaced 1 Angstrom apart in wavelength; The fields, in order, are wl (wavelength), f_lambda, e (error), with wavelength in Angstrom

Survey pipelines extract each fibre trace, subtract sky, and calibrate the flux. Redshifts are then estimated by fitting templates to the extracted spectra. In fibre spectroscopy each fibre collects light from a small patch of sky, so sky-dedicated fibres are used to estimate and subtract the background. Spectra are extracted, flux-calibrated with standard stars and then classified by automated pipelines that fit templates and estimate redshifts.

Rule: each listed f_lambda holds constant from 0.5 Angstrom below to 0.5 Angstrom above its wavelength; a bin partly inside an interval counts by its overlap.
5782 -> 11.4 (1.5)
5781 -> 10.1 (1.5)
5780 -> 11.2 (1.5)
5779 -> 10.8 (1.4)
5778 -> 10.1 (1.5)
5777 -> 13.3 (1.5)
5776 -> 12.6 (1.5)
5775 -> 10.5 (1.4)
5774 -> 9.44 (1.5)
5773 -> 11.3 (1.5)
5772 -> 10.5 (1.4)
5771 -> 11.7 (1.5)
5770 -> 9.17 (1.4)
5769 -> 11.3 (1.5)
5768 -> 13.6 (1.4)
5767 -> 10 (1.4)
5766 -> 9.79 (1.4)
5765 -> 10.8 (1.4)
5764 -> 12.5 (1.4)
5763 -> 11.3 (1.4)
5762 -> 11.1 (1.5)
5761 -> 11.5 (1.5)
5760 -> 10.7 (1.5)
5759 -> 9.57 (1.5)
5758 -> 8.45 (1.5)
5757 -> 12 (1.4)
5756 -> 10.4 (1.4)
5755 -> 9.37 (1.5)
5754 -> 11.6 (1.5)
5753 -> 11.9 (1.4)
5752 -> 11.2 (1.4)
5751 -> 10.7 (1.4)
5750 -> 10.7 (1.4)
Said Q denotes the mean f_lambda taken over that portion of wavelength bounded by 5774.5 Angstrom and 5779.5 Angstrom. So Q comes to 11.5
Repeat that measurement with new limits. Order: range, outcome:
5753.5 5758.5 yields 10.4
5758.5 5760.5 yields 10.1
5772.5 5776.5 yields 11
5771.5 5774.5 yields 10.4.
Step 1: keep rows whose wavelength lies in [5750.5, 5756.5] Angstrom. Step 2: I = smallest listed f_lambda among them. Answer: 9.37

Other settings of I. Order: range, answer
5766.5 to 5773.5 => 9.17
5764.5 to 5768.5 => 9.79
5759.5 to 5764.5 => 10.7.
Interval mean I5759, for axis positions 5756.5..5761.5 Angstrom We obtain 10.4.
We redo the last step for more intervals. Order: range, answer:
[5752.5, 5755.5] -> 11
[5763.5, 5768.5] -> 11.3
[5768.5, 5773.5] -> 10.8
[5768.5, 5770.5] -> 10.2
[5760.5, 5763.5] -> 11.3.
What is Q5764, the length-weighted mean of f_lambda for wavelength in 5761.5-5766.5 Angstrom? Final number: 11.1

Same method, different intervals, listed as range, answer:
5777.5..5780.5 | 10.7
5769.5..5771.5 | 10.4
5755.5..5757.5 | 11.2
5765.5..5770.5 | 10.8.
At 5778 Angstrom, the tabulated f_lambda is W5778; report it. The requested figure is 10.1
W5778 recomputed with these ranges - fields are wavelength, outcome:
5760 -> 10.7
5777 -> 13.3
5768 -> 13.6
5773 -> 11.3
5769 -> 11.3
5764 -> 12.5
